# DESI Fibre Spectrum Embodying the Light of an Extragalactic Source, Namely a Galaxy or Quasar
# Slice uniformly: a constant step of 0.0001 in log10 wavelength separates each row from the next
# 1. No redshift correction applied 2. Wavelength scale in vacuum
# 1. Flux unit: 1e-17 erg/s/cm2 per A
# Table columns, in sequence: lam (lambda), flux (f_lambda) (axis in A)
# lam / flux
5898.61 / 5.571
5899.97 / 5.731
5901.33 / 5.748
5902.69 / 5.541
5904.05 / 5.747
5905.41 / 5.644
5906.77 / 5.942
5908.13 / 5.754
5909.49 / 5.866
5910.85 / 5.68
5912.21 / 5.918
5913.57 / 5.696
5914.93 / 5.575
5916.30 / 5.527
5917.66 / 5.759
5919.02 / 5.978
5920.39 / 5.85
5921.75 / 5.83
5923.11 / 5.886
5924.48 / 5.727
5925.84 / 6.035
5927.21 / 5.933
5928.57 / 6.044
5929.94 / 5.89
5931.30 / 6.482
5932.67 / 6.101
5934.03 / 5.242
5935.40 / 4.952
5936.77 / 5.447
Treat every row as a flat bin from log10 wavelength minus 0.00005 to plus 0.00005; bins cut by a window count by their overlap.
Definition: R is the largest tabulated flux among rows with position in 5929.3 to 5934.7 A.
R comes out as 6.482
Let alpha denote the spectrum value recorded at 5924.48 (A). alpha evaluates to 5.727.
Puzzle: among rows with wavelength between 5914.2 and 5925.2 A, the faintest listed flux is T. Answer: 5.527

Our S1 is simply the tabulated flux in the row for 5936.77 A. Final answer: 5.447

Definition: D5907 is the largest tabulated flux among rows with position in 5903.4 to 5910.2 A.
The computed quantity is 5.942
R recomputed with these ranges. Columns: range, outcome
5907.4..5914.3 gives 5.918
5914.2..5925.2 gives 5.978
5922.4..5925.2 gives 5.886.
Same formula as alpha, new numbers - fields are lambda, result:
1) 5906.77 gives 5.942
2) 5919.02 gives 5.978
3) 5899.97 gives 5.731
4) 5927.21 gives 5.933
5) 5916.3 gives 5.527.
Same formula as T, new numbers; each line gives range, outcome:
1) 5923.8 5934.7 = 5.242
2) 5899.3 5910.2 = 5.541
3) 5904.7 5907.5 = 5.644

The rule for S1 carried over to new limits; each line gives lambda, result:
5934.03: 5.242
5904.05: 5.747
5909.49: 5.866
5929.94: 5.89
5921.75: 5.83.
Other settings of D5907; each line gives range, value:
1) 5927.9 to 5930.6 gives 6.044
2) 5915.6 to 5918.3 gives 5.759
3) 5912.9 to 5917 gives 5.696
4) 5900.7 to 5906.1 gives 5.748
